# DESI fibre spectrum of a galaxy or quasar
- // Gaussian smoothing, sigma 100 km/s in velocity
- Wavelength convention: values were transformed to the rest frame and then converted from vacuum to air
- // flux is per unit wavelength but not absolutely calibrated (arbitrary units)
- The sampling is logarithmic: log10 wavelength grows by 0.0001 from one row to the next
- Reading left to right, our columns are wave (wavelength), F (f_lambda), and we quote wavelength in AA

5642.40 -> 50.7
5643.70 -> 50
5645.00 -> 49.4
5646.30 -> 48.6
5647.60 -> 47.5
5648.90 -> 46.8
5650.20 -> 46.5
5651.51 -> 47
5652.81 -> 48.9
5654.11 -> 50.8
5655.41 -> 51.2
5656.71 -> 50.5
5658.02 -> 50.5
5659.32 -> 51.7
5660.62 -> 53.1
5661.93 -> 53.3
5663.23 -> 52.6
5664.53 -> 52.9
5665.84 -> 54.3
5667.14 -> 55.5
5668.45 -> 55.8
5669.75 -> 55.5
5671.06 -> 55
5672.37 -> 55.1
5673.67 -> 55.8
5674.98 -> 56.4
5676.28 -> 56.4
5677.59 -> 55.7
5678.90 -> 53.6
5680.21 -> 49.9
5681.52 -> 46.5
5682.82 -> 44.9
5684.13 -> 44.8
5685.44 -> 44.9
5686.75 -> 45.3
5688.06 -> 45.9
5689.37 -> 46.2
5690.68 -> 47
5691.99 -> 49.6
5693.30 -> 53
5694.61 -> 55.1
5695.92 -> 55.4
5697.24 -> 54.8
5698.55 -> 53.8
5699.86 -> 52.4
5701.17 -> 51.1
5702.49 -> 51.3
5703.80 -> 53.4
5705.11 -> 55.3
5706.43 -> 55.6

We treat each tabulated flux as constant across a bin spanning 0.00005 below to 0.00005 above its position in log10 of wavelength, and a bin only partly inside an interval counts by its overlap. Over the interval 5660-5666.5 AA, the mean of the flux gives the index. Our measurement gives 53.3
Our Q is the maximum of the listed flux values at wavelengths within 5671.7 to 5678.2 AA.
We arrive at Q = 56.4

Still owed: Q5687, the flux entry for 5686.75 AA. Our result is 45.3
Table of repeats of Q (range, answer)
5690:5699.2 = 55.4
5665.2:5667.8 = 55.5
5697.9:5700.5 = 53.8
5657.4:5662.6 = 53.3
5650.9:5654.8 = 50.8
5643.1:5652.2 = 50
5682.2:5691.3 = 47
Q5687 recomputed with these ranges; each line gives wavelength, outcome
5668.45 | 55.8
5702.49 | 51.3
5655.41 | 51.2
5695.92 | 55.4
